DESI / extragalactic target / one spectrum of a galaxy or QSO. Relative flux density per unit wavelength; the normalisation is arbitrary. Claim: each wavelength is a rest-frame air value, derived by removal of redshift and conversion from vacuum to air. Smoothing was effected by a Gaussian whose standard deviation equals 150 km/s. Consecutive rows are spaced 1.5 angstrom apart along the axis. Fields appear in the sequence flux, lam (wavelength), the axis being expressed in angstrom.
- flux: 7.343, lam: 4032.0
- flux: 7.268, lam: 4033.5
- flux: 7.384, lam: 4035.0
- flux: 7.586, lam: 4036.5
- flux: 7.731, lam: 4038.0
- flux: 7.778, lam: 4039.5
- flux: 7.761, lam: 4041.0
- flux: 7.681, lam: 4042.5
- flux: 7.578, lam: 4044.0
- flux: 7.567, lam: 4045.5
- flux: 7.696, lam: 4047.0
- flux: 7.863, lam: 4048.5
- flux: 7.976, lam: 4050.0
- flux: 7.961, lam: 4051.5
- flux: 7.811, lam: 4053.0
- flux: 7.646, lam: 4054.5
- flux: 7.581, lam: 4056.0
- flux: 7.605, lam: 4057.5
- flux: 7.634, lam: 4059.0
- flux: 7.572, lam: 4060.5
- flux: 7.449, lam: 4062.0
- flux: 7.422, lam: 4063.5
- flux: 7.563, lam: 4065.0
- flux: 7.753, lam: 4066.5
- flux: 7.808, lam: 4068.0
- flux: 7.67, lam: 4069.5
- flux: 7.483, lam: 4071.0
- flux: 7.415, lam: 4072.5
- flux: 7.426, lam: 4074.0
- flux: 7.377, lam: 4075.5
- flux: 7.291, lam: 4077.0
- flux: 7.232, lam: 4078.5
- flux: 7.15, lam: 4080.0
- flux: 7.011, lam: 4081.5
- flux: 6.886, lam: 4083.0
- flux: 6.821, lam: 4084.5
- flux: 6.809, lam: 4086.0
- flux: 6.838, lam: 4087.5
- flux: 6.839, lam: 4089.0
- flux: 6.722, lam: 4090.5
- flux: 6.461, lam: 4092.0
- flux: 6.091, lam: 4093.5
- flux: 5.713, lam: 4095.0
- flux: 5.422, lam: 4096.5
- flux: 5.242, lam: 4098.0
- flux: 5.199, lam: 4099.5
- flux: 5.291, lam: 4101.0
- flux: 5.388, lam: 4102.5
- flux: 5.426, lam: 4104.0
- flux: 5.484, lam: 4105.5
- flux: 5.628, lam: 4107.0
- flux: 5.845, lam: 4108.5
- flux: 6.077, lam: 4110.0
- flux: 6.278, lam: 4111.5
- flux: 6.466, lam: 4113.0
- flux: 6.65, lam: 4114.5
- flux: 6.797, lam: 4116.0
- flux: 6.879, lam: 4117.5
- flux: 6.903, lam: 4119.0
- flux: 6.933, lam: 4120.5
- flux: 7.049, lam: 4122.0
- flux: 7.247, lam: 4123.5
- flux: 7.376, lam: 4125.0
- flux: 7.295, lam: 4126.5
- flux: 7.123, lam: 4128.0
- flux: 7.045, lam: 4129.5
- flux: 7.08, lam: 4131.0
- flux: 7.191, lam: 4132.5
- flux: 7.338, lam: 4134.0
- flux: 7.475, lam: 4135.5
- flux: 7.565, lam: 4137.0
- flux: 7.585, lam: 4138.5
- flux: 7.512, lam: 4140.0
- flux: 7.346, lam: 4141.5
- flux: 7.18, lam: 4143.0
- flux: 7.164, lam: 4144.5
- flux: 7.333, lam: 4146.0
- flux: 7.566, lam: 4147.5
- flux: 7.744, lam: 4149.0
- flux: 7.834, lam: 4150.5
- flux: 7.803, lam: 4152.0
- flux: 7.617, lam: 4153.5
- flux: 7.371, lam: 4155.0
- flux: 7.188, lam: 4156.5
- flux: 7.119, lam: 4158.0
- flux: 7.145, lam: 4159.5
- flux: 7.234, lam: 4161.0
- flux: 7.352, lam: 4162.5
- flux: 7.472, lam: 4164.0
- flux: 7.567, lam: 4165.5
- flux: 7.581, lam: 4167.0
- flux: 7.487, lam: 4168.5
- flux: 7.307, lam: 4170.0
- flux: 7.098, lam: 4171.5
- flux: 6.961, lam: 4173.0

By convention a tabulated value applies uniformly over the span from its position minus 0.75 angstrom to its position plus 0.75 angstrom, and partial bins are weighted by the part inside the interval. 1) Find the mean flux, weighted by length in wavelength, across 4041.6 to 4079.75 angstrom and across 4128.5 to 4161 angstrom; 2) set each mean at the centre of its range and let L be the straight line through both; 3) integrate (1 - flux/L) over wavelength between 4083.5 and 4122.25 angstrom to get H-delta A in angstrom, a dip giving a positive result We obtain 6.7 angstrom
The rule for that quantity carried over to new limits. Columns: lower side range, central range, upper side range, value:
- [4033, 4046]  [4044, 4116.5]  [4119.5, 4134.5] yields 5.25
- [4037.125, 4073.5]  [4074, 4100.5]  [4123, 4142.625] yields 3.44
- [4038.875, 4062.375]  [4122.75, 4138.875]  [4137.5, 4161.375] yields 0.39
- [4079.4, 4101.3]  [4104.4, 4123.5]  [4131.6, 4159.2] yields 1.04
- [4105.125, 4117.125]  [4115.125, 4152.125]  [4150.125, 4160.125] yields -2.50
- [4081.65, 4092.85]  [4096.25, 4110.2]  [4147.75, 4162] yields 2.93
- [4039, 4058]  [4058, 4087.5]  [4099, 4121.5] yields -1.05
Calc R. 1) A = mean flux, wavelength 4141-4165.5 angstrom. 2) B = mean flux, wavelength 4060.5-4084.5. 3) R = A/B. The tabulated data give 1.0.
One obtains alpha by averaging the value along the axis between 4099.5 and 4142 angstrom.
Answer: 6.69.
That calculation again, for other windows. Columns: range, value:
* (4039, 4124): 6.93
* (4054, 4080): 7.51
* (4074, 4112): 6.28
